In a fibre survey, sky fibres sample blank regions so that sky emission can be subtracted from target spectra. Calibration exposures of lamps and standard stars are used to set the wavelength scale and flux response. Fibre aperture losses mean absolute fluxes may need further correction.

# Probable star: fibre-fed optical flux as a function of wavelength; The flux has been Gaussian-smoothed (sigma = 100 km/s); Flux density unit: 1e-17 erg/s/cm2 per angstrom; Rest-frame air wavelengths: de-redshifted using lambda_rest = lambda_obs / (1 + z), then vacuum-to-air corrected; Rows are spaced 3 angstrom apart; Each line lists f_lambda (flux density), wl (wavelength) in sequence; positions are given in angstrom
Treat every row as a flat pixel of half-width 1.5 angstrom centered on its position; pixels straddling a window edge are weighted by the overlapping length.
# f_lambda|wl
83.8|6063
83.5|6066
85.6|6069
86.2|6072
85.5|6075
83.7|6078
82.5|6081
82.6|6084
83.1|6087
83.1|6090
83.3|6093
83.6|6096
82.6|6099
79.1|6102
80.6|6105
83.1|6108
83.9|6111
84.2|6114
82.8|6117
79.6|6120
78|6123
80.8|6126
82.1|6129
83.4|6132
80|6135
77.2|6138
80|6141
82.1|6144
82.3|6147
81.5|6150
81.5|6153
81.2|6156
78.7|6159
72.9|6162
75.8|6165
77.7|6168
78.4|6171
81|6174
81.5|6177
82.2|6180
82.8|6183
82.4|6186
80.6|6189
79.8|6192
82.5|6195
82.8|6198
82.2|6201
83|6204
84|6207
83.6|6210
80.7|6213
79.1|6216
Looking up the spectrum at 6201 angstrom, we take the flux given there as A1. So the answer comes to 82.2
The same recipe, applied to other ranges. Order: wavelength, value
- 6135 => 80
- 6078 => 83.7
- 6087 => 83.1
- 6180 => 82.2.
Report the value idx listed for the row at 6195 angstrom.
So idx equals 82.5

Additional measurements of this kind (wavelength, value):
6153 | 81.5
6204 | 83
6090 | 83.1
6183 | 82.8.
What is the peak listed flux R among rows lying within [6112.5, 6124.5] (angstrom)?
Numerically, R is 84.2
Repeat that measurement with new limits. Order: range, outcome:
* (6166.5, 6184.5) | 82.8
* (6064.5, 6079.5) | 86.2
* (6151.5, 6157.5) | 81.5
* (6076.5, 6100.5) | 83.7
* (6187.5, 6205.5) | 83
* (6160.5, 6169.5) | 77.7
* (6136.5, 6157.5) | 82.3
